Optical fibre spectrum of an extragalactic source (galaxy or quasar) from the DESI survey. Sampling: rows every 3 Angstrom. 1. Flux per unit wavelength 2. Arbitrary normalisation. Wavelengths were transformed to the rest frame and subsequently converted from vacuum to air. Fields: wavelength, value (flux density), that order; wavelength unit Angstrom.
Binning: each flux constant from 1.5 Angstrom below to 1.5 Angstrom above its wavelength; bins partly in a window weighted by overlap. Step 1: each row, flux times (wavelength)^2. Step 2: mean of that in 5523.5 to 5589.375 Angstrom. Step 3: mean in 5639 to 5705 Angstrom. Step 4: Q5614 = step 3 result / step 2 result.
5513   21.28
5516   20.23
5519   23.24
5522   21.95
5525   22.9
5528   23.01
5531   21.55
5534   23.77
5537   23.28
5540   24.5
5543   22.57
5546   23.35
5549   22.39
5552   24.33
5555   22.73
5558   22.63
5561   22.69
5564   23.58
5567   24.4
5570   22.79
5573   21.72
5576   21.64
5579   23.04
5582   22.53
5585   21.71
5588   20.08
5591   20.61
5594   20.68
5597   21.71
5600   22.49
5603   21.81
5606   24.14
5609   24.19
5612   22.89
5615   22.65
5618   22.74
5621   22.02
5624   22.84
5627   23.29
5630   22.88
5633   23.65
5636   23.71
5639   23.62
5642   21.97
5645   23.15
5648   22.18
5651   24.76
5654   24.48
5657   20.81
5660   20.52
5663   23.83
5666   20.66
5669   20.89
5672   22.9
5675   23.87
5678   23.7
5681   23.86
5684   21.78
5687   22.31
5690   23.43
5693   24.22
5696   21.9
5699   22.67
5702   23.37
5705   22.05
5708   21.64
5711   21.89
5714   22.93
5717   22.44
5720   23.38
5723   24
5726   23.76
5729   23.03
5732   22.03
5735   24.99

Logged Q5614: 1.04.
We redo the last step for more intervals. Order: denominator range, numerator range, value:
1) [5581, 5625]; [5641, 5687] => 1.04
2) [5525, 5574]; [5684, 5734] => 1.05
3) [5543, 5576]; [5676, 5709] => 1.04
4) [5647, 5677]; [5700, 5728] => 1.03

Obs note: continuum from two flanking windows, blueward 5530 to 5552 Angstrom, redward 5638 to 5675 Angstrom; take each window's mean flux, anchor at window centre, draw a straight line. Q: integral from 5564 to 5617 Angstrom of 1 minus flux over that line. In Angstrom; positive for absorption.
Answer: 1.3 Angstrom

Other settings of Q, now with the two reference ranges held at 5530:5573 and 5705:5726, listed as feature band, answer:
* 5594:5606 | 0.48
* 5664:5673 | 0.52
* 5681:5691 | 0.07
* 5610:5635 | 0.07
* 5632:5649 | -0.09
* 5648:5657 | -0.27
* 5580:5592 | 0.90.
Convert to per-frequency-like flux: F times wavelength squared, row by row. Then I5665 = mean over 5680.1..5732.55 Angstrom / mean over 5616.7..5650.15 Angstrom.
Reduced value 1.02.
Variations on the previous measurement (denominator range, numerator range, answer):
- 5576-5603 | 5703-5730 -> 1.10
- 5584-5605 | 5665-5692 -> 1.09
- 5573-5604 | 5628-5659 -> 1.09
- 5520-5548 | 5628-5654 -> 1.05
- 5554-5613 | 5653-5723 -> 1.05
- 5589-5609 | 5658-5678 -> 1.03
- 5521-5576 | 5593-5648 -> 1.02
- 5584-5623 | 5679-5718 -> 1.06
